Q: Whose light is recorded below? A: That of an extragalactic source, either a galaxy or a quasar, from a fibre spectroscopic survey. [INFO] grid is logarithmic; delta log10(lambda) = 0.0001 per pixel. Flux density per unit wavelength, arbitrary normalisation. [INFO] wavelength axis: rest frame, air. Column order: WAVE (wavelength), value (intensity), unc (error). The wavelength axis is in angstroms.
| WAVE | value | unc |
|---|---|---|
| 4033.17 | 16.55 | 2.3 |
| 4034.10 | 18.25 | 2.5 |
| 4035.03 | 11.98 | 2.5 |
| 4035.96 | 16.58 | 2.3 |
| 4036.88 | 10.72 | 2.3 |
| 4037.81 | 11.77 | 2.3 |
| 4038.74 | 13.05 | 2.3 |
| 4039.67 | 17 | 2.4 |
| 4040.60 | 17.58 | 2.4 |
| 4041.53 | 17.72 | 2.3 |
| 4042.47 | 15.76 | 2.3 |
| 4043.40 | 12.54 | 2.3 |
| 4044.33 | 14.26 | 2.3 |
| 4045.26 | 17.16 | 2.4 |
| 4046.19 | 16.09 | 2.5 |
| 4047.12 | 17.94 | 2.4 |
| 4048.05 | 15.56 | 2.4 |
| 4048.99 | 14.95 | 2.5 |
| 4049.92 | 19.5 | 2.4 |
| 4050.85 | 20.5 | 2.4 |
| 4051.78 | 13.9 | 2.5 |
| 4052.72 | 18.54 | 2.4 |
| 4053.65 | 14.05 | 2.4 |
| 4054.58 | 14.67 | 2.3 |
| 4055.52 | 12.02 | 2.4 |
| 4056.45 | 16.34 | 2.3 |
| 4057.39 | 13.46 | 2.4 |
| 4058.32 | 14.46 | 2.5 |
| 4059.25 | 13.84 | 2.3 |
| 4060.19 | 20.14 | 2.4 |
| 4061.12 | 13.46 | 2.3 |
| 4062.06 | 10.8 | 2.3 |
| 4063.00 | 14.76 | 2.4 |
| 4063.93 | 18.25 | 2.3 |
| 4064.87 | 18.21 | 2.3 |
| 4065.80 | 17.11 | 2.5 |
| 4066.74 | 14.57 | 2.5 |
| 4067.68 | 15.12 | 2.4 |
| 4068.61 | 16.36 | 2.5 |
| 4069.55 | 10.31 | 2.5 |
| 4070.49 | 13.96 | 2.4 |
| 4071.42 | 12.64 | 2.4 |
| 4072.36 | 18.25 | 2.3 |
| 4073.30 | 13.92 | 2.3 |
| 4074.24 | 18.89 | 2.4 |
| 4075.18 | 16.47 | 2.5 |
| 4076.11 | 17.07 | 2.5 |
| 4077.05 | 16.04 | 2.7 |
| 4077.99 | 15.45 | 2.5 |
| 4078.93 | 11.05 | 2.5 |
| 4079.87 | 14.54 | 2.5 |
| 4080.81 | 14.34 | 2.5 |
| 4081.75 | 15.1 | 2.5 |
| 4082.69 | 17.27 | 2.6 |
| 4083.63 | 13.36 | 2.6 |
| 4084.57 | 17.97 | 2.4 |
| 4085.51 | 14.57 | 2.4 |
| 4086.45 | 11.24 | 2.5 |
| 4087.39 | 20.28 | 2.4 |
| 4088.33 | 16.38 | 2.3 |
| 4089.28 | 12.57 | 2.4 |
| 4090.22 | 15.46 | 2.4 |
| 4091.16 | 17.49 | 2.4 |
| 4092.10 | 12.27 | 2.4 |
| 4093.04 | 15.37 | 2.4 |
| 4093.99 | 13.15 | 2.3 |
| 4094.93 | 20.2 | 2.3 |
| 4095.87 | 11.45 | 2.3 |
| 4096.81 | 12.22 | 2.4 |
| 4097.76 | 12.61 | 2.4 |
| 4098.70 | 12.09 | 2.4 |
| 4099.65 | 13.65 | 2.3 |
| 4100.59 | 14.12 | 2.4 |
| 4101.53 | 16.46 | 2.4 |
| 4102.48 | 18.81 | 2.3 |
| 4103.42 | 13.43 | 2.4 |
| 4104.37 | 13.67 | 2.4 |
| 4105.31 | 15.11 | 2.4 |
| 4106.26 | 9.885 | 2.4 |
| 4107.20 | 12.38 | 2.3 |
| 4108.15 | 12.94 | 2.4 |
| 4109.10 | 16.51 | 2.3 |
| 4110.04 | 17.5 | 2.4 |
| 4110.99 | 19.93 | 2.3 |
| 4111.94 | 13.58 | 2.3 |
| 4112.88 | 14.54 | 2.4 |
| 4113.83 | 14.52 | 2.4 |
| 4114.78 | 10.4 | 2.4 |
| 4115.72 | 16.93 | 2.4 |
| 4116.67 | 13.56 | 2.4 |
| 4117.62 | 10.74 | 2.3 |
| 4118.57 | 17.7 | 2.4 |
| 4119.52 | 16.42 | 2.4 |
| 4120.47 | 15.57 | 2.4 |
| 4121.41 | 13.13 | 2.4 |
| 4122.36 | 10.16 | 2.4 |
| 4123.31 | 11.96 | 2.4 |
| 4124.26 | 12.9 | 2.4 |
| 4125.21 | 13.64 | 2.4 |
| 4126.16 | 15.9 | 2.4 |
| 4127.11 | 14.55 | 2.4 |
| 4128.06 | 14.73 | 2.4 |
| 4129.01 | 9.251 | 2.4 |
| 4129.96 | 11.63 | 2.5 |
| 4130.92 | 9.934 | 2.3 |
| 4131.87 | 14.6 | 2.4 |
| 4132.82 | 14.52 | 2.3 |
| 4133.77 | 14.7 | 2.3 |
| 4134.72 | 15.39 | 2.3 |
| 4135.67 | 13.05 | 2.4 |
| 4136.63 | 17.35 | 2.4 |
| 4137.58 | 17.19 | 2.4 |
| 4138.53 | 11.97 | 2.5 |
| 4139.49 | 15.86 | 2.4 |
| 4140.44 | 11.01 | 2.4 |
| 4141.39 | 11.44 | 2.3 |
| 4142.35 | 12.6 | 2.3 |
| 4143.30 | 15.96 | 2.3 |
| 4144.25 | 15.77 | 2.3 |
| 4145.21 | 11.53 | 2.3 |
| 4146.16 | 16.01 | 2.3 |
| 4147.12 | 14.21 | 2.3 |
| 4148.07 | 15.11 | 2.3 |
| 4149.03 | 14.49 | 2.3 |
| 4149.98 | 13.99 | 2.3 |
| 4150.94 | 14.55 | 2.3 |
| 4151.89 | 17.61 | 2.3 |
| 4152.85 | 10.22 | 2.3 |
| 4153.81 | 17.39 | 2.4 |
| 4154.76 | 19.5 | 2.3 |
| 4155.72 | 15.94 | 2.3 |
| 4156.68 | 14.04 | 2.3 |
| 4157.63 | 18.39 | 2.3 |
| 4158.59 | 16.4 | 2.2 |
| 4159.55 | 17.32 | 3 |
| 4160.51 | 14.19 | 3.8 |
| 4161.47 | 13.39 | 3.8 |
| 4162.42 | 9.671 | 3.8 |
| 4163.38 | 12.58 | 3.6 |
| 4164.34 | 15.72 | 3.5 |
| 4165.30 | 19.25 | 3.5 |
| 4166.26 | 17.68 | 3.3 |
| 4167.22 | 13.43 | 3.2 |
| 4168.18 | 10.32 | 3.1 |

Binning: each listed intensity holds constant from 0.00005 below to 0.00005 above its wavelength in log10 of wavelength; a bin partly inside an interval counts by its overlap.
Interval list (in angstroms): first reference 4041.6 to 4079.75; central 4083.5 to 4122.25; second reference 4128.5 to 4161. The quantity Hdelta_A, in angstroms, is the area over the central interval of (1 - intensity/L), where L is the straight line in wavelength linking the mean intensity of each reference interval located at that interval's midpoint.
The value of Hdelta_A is 1.0 angstroms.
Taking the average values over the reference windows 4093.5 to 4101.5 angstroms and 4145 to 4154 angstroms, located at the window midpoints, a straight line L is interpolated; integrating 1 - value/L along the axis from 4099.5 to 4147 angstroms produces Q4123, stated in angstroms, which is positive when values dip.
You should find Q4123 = 0.20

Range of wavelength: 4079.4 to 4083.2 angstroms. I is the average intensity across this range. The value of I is 15.3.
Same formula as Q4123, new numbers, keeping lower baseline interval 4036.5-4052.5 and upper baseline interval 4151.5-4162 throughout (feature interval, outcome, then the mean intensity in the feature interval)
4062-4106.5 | 2.3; 14.9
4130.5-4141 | 1.1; 14.2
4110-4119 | 0.6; 14.8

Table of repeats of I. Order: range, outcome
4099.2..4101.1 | 14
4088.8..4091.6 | 15.1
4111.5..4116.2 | 14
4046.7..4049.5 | 16.2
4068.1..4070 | 13.4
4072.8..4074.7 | 16.4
